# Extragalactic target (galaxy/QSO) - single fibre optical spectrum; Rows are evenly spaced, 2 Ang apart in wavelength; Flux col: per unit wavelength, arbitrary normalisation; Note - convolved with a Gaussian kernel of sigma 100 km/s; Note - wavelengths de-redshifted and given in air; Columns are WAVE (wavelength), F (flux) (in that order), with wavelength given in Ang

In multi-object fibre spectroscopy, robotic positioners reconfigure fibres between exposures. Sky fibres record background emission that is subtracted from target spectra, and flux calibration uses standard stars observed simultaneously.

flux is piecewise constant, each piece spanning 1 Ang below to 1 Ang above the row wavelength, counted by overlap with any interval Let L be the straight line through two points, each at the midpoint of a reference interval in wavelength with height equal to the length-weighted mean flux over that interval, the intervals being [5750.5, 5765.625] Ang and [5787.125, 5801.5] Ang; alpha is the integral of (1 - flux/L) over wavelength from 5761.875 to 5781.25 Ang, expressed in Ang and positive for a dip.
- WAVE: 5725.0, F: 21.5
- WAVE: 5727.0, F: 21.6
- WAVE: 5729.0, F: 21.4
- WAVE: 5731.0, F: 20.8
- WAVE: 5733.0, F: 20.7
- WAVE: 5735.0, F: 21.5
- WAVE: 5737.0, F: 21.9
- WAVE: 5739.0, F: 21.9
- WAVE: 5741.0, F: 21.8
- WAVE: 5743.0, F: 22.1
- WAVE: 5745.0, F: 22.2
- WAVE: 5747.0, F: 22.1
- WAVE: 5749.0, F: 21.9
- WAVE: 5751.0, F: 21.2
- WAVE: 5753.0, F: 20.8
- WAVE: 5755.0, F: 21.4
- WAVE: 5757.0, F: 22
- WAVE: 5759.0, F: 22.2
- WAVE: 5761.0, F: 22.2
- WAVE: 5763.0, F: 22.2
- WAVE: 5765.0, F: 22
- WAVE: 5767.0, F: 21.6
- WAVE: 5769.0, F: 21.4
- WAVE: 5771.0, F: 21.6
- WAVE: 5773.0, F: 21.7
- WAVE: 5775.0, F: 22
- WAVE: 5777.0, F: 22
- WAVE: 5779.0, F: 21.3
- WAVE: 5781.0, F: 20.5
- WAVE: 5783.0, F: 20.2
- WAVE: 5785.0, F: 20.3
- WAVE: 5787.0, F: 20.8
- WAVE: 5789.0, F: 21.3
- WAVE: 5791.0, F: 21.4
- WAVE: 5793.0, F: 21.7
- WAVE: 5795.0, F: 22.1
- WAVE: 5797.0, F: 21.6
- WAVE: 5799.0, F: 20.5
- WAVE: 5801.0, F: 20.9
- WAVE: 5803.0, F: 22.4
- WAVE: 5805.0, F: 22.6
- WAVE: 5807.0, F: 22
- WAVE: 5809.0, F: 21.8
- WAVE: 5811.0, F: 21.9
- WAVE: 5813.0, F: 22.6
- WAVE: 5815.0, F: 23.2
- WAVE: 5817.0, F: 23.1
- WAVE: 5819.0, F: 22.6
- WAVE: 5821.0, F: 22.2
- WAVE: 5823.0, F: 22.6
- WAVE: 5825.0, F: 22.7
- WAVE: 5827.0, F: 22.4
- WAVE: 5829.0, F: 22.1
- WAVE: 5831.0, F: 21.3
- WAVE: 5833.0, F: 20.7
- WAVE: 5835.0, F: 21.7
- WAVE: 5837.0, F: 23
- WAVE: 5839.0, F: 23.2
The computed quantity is -0.1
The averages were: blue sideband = 21.8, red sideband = 21.3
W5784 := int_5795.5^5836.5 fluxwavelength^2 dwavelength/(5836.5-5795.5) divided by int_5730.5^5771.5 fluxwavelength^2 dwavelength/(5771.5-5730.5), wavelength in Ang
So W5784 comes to 1.04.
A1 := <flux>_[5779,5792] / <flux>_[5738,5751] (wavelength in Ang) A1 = 0.9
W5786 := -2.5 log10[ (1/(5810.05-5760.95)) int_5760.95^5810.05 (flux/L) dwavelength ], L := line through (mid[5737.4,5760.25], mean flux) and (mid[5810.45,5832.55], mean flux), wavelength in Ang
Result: 0.03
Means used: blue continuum 21.8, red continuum 22.4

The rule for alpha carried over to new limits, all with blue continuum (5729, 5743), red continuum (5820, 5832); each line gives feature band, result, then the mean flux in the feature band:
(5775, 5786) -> 0.4 Ang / 21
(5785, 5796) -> 0.3 Ang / 21.4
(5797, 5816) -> 0.1 Ang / 22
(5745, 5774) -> -0.1 Ang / 21.8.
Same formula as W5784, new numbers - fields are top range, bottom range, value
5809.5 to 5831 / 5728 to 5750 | 1.07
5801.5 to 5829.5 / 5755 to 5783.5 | 1.05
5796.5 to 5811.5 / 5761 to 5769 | 1.00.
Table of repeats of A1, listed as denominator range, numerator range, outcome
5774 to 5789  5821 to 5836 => 1.04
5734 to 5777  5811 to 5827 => 1.04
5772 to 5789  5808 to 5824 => 1.07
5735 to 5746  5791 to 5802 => 0.97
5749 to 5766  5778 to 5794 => 0.96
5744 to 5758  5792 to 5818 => 1.02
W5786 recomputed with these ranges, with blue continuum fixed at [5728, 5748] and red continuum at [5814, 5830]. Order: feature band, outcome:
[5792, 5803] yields 0.04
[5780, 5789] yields 0.08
